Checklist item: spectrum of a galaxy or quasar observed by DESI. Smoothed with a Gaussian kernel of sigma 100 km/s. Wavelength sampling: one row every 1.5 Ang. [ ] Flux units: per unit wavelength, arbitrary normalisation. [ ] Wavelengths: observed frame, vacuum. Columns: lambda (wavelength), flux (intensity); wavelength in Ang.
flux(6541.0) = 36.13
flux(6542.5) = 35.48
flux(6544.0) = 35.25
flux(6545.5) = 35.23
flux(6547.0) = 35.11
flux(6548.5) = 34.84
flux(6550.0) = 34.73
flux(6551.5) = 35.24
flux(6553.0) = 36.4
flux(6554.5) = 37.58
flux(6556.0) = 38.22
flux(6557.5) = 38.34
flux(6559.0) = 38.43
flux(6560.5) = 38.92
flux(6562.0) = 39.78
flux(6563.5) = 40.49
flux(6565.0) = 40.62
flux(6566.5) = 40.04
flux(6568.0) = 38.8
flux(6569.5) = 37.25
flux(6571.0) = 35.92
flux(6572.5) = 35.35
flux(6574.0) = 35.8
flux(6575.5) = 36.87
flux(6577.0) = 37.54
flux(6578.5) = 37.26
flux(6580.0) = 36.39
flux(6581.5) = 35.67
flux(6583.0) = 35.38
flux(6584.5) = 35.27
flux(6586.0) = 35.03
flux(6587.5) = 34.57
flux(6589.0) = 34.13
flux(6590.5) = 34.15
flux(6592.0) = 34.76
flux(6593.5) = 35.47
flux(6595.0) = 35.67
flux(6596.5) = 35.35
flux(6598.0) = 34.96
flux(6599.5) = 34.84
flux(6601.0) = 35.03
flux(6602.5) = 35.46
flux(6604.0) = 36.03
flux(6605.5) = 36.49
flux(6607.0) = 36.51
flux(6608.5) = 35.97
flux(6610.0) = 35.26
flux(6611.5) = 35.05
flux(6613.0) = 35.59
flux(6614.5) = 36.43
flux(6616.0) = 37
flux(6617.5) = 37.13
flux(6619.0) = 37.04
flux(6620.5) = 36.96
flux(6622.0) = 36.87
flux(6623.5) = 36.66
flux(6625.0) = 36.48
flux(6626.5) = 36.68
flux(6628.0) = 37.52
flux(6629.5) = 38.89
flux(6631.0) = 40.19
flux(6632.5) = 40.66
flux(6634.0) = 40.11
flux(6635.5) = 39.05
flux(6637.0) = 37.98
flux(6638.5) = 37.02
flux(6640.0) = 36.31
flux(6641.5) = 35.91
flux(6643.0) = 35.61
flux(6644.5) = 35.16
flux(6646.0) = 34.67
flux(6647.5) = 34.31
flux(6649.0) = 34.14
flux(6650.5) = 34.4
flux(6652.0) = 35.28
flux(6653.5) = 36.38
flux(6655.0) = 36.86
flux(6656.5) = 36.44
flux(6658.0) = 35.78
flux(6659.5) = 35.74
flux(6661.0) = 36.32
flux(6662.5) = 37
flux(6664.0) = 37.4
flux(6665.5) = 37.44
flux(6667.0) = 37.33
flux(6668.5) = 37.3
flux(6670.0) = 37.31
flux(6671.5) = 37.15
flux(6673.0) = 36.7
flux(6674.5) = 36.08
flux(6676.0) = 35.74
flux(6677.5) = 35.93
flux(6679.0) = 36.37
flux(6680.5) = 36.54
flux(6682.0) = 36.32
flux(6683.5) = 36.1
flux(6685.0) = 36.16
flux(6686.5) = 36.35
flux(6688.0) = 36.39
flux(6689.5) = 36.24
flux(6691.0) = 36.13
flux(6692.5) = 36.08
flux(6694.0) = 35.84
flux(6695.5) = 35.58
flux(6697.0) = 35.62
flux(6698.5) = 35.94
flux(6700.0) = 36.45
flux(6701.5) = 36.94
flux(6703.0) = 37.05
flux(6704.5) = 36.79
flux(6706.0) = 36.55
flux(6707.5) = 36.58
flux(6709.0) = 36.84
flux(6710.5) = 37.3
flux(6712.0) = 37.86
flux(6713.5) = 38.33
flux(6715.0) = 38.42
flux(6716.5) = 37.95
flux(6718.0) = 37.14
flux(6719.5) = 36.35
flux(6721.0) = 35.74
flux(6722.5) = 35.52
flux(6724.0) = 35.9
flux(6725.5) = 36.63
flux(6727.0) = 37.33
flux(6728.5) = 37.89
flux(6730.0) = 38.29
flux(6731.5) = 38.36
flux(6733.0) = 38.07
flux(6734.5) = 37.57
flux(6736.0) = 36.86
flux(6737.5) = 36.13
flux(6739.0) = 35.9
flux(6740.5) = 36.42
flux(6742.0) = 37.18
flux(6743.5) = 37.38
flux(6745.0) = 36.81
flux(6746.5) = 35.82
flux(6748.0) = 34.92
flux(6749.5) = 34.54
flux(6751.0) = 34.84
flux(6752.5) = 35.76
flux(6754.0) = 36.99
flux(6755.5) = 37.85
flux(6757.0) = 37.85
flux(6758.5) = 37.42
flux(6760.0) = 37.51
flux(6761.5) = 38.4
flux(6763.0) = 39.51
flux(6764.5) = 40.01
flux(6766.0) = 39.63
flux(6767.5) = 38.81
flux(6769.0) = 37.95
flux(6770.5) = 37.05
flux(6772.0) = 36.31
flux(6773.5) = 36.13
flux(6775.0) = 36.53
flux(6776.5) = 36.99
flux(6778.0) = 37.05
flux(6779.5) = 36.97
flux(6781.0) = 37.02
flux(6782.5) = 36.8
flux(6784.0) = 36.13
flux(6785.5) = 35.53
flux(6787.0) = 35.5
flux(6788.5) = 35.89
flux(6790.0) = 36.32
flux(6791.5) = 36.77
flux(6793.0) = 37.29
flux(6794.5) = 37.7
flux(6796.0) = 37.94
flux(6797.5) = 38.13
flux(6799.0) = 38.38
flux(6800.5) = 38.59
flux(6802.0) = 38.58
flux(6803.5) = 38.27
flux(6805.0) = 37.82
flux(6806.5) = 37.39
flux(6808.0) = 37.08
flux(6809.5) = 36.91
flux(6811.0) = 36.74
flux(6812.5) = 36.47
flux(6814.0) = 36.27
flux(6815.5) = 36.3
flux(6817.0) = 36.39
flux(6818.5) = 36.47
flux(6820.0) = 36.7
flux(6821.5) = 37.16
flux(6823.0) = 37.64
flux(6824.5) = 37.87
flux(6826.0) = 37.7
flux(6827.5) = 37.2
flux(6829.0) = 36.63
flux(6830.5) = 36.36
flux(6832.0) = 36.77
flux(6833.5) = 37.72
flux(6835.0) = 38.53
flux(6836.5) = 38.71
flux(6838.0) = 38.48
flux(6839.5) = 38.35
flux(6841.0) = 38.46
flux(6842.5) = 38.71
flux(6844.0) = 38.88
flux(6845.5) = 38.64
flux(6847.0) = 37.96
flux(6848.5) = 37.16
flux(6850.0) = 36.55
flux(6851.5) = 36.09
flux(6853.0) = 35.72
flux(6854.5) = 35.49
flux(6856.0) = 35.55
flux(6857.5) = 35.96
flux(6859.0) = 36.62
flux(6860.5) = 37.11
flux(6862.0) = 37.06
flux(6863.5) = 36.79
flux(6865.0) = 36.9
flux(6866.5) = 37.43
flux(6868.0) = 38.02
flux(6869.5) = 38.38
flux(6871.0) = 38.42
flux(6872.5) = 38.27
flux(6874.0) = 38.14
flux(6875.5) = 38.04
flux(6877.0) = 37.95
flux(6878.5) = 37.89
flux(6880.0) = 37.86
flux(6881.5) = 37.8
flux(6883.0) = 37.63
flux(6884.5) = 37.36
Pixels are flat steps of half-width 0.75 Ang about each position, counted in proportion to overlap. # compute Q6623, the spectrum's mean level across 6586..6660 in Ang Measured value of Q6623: 36.2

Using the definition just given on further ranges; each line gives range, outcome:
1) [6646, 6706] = 36.2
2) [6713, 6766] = 37.1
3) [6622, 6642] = 37.9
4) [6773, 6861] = 37.1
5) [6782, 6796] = 36.5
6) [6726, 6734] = 37.9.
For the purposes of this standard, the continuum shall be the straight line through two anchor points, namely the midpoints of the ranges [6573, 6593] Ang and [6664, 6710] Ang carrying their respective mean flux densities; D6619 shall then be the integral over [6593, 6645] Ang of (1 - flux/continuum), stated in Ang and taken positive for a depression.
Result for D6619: -1.1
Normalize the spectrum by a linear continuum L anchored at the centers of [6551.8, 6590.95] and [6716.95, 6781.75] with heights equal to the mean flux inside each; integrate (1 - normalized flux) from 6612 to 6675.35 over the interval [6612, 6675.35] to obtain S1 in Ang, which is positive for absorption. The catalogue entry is 0.5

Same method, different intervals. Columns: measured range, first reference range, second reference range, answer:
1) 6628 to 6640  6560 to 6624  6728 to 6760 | -0.77 Ang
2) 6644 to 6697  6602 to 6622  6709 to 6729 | 0.83 Ang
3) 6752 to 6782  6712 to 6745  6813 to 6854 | -0.31 Ang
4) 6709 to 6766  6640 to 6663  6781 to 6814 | -0.98 Ang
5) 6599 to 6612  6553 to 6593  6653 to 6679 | 0.43 Ang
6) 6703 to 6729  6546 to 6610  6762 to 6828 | -0.02 Ang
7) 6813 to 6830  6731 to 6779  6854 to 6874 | 0.10 Ang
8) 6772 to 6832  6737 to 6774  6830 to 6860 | 0.36 Ang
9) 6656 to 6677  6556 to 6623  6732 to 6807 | 0.06 Ang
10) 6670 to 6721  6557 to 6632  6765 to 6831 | 0.41 Ang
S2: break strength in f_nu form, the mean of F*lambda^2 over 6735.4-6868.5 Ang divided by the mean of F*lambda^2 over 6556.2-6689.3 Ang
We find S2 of 1.07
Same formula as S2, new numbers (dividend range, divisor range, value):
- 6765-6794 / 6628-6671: 1.04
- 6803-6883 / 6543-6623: 1.11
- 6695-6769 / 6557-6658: 1.05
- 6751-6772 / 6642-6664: 1.10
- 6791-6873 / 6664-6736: 1.06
